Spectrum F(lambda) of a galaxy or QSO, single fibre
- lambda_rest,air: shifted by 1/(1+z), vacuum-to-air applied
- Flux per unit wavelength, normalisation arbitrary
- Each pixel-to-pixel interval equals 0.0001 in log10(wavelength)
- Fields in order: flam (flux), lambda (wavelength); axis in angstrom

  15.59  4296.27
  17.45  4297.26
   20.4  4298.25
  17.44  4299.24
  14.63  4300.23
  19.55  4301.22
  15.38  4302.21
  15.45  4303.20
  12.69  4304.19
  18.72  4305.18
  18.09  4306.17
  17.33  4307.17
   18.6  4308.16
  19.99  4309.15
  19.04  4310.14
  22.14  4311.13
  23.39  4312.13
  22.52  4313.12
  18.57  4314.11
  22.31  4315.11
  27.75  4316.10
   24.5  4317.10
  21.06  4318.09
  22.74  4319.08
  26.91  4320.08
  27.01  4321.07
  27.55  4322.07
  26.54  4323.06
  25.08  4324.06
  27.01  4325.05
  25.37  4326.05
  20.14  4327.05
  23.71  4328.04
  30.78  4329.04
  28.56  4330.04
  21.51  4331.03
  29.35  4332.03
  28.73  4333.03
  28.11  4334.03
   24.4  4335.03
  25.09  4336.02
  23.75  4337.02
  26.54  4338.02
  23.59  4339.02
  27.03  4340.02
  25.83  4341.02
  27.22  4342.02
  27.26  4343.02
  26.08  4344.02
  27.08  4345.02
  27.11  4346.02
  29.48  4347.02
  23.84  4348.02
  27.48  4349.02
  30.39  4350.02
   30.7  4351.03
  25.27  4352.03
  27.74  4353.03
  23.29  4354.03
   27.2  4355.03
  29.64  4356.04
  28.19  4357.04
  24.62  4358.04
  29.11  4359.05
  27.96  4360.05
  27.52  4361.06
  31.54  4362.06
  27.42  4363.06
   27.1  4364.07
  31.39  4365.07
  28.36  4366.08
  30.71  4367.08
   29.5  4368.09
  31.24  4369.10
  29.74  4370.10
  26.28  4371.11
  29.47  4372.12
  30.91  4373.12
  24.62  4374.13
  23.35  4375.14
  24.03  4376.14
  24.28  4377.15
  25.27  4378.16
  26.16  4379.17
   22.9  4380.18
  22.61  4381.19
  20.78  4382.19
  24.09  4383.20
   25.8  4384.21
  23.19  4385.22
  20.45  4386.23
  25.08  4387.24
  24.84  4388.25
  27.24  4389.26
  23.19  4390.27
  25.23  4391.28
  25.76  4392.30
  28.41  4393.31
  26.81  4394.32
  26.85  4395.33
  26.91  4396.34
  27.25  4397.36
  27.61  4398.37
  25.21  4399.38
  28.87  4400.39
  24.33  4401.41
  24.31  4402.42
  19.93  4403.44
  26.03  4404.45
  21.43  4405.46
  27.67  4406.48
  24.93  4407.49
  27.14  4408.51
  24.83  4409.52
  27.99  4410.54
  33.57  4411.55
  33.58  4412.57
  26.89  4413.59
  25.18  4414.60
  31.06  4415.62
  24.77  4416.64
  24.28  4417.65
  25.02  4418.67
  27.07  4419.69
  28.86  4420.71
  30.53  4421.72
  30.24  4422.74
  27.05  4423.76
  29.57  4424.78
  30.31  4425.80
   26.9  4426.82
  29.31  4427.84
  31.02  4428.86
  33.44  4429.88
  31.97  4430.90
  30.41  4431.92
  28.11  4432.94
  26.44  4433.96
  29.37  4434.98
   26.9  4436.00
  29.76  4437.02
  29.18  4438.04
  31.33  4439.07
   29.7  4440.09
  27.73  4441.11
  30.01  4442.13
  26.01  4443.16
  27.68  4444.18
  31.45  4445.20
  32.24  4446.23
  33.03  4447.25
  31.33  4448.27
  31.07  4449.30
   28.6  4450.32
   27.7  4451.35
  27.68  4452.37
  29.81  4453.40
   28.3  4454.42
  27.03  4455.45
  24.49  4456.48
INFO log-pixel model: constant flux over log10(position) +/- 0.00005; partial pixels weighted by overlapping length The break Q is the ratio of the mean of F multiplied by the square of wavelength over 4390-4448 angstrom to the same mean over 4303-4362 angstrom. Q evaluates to 1.17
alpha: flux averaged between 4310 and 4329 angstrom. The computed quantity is 24.1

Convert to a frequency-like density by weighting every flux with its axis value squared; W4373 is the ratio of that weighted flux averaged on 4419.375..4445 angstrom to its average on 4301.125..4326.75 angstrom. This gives 1.42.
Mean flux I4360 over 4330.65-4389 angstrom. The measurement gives 26.6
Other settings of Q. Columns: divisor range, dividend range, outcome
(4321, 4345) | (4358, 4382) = 1.06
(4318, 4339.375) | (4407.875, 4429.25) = 1.15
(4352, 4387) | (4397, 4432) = 1.06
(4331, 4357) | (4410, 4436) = 1.12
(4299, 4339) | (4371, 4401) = 1.15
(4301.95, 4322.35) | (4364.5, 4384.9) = 1.30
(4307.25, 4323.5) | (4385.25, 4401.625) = 1.16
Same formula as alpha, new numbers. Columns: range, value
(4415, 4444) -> 28.8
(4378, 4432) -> 26.7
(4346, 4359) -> 27.4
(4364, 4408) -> 25.9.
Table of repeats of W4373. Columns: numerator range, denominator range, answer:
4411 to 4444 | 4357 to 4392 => 1.12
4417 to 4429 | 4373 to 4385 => 1.18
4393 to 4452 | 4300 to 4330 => 1.35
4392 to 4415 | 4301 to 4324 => 1.30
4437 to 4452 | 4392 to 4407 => 1.18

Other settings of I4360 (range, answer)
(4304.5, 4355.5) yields 24.9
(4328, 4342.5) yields 26.3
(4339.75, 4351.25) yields 27.4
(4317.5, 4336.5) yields 25.8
